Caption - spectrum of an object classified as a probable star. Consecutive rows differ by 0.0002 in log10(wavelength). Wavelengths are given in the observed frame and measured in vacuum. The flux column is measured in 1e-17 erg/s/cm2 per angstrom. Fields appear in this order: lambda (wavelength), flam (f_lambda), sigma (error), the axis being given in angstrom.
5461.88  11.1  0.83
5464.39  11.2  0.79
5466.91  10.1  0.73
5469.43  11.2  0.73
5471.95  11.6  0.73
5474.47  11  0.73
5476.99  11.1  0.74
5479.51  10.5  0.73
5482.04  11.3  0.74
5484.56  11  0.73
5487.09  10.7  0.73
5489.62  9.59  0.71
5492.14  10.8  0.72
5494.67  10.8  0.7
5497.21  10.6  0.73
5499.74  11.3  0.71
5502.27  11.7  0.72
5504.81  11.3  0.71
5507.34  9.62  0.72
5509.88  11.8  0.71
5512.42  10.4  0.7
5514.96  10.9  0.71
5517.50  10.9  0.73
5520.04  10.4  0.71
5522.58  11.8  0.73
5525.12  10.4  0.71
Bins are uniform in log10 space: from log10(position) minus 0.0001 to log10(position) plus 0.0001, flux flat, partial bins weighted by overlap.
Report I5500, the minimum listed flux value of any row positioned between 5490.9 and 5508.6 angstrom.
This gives 9.62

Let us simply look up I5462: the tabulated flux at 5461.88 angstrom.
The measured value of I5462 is 11.1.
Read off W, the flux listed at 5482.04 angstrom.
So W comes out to 11.3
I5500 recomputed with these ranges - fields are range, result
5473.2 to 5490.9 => 9.59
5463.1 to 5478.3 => 10.1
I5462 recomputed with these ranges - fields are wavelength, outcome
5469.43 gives 11.2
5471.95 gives 11.6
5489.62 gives 9.59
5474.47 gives 11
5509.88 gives 11.8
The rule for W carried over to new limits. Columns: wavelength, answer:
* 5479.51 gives 10.5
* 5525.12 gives 10.4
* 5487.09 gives 10.7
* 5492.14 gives 10.8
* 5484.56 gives 11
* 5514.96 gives 10.9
